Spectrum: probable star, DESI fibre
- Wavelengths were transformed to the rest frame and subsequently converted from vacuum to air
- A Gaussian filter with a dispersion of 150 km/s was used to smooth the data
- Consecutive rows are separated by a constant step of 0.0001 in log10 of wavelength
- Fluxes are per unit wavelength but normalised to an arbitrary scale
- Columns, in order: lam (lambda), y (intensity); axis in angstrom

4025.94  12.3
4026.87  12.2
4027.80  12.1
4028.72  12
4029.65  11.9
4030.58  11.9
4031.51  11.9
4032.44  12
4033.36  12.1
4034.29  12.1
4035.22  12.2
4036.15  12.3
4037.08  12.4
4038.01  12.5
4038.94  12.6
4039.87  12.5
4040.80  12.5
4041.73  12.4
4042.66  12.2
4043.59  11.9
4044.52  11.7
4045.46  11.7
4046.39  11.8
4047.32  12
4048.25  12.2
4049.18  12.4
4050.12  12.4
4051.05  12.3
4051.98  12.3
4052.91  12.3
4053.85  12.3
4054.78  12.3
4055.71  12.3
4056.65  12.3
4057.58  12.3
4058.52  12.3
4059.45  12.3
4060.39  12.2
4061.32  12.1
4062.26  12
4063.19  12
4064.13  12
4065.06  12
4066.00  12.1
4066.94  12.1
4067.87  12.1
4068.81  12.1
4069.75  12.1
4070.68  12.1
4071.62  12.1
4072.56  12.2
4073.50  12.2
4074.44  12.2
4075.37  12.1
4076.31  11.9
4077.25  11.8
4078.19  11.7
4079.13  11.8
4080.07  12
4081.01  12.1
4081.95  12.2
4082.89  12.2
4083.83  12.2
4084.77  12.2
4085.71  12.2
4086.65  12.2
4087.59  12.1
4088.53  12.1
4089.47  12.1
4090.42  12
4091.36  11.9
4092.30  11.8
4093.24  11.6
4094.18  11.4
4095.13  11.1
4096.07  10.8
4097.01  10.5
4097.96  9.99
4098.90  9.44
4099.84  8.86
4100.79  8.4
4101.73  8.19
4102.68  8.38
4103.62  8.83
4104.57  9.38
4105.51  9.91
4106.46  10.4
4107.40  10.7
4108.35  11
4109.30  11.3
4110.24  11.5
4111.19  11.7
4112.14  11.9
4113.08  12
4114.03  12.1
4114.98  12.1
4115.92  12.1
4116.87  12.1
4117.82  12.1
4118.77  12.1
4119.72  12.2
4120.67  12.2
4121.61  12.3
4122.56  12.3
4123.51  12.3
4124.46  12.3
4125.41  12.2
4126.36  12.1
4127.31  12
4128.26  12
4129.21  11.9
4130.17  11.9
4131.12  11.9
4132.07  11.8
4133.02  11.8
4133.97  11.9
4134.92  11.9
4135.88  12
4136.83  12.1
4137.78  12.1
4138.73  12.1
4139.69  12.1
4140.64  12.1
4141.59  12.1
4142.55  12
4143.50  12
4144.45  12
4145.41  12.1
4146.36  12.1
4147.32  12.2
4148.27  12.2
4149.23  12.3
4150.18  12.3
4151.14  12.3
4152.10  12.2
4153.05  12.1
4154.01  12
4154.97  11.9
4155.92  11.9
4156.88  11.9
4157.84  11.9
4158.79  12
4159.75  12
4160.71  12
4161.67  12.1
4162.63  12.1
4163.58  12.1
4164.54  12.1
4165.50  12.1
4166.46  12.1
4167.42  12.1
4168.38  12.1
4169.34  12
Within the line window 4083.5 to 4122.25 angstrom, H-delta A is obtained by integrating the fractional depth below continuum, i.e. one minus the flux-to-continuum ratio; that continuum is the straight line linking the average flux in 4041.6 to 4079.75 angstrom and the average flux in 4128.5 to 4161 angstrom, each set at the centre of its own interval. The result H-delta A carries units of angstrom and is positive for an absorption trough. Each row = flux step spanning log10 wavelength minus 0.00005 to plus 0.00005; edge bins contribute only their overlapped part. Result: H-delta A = 2.9 angstrom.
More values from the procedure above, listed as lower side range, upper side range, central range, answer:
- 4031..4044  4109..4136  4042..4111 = 3.2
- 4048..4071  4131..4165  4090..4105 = 2.4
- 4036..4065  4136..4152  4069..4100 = 1.2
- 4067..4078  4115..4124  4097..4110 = 2.7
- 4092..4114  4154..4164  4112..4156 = -3.1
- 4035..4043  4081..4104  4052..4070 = -0.5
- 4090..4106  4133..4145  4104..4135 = -1.7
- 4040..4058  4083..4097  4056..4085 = -0.3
